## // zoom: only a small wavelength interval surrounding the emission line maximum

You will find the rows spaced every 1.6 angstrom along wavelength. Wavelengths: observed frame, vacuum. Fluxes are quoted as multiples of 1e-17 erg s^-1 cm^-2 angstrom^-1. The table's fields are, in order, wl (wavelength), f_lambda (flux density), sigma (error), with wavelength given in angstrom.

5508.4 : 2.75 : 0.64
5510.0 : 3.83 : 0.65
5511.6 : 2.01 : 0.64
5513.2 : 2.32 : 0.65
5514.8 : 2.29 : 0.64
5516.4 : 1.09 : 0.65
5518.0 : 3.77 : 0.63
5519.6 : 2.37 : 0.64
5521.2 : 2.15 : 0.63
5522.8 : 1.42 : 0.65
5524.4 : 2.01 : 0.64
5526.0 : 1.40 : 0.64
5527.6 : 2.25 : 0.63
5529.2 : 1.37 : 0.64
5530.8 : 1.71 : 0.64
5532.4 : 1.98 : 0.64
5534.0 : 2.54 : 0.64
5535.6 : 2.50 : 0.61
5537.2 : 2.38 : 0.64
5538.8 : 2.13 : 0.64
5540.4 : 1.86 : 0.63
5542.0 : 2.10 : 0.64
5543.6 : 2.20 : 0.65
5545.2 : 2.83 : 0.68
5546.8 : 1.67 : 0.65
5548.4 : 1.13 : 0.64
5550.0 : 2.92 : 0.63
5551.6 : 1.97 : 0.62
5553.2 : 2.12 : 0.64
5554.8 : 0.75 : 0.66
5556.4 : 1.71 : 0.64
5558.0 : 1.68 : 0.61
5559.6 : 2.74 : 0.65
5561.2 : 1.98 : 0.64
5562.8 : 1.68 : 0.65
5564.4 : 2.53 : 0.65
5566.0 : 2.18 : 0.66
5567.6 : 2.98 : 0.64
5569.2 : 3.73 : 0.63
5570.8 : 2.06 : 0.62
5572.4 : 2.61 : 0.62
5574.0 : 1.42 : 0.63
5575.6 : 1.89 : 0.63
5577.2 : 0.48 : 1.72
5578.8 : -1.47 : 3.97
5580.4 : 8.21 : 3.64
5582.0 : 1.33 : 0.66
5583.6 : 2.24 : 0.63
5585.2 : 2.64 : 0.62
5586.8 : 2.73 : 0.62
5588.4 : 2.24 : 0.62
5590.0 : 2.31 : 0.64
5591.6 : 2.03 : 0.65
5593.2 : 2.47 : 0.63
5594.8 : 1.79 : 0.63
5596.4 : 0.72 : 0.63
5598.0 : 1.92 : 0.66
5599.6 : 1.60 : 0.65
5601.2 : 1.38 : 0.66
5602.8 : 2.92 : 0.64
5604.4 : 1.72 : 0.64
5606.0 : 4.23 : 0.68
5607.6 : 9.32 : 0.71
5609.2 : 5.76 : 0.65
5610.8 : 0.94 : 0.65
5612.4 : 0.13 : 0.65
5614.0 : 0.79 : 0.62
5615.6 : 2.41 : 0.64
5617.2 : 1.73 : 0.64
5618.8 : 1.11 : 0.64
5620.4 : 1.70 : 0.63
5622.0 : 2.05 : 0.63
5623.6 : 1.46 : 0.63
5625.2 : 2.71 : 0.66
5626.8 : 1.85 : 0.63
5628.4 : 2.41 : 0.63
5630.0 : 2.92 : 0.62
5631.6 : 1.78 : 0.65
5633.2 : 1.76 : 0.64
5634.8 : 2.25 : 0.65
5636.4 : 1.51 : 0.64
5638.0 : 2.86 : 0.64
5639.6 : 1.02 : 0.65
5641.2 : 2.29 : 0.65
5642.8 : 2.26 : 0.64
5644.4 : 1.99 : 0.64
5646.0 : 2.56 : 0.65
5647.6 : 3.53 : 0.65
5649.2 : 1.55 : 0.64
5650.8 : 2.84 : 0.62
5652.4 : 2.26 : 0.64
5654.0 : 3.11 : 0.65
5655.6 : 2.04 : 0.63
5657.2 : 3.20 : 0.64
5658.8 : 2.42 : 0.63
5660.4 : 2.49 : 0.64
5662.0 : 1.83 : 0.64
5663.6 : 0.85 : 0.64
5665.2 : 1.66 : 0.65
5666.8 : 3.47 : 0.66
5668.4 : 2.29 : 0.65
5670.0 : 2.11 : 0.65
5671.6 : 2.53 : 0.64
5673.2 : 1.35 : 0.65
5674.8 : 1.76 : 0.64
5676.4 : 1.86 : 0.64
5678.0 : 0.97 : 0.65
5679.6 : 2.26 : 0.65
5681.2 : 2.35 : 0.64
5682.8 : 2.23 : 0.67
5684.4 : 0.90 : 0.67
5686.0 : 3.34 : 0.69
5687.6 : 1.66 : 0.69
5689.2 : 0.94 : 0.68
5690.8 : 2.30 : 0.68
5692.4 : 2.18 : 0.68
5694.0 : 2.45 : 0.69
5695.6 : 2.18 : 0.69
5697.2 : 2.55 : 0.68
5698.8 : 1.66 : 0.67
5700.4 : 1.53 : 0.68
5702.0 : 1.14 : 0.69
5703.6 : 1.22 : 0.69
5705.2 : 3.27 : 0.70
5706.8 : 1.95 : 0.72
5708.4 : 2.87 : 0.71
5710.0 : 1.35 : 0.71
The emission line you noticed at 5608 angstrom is H-beta 4861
